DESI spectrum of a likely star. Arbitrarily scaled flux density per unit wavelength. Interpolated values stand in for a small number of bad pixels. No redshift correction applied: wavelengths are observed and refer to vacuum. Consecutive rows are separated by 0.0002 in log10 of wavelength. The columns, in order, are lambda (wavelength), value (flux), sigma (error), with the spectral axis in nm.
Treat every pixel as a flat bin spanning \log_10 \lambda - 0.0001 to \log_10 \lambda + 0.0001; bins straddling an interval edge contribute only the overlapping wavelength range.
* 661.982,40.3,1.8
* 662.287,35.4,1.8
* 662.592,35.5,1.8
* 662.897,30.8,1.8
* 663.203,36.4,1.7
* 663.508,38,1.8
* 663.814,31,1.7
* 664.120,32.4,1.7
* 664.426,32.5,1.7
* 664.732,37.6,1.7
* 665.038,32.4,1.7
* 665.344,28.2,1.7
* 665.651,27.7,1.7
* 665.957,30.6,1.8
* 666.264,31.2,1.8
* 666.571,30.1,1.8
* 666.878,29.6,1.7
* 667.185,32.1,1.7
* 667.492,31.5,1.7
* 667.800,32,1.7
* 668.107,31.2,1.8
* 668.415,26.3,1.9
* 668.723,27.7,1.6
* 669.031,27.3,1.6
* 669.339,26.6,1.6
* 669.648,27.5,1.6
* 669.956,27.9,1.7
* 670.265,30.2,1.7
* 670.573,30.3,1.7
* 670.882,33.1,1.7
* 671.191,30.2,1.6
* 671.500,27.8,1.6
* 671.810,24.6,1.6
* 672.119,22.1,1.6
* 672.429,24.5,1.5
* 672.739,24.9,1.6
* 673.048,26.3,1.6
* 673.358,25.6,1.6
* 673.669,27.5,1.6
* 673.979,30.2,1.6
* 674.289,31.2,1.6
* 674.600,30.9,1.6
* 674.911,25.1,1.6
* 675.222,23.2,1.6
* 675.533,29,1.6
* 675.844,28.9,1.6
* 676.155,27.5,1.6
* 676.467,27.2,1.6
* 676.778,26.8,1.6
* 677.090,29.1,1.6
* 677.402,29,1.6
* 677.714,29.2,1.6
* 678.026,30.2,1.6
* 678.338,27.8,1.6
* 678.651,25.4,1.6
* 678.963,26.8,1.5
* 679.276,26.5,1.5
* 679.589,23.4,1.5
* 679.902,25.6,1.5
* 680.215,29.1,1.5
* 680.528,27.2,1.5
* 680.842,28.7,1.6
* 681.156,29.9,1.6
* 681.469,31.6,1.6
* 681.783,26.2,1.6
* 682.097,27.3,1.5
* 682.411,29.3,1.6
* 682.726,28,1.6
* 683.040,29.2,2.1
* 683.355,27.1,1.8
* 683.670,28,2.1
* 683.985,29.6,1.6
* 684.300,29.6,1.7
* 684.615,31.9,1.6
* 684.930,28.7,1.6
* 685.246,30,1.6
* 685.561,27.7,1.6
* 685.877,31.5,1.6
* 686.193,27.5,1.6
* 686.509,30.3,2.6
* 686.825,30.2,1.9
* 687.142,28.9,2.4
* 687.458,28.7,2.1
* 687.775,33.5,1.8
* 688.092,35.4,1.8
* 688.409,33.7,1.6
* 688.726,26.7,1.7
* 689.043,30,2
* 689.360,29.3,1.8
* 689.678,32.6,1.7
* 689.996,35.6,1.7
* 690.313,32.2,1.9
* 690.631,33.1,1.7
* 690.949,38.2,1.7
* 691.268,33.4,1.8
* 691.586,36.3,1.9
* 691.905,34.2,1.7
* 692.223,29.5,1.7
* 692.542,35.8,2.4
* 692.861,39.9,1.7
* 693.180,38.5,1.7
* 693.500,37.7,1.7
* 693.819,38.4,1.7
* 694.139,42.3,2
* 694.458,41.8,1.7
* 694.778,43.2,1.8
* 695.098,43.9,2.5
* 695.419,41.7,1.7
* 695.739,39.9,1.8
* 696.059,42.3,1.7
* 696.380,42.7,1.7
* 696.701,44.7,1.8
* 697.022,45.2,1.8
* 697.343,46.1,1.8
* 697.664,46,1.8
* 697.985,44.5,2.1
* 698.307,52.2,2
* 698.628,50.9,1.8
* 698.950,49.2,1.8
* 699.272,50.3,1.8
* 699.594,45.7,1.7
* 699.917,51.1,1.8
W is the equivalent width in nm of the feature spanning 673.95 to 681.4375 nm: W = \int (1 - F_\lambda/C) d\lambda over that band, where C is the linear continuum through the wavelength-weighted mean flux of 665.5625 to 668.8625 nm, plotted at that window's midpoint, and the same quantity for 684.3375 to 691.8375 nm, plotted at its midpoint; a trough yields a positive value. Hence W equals 0.72 nm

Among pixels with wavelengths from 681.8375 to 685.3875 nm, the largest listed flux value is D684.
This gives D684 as 31.9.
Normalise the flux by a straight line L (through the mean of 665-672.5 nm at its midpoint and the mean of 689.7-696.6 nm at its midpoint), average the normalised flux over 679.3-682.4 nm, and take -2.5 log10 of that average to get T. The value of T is 0.21 mag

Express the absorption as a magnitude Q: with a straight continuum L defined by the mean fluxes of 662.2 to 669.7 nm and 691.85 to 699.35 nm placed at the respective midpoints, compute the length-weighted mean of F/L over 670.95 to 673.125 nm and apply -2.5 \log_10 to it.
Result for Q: 0.28 mag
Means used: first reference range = 31.3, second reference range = 42.6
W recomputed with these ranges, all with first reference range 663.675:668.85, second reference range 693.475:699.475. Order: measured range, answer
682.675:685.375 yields 0.676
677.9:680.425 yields 0.679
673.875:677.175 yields 0.658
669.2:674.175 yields 0.865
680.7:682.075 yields 0.320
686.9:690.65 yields 0.868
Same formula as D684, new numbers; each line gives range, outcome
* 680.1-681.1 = 29.1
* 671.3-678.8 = 31.2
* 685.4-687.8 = 33.5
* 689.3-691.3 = 38.2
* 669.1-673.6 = 33.1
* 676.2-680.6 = 30.2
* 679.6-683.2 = 31.6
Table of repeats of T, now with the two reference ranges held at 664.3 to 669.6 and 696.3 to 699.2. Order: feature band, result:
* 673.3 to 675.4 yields 0.23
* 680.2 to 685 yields 0.32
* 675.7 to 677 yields 0.27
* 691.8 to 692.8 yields 0.29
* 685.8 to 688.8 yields 0.32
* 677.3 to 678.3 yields 0.23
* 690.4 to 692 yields 0.24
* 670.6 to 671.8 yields 0.10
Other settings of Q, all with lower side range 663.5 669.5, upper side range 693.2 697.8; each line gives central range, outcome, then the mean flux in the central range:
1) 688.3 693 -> 0.210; 33.3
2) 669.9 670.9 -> 0.068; 30.3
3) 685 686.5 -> 0.297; 29.3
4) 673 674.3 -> 0.197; 28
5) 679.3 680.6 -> 0.344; 26.3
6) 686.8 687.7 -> 0.305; 29.5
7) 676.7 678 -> 0.213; 28.8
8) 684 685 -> 0.250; 30.1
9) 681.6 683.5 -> 0.311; 27.9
